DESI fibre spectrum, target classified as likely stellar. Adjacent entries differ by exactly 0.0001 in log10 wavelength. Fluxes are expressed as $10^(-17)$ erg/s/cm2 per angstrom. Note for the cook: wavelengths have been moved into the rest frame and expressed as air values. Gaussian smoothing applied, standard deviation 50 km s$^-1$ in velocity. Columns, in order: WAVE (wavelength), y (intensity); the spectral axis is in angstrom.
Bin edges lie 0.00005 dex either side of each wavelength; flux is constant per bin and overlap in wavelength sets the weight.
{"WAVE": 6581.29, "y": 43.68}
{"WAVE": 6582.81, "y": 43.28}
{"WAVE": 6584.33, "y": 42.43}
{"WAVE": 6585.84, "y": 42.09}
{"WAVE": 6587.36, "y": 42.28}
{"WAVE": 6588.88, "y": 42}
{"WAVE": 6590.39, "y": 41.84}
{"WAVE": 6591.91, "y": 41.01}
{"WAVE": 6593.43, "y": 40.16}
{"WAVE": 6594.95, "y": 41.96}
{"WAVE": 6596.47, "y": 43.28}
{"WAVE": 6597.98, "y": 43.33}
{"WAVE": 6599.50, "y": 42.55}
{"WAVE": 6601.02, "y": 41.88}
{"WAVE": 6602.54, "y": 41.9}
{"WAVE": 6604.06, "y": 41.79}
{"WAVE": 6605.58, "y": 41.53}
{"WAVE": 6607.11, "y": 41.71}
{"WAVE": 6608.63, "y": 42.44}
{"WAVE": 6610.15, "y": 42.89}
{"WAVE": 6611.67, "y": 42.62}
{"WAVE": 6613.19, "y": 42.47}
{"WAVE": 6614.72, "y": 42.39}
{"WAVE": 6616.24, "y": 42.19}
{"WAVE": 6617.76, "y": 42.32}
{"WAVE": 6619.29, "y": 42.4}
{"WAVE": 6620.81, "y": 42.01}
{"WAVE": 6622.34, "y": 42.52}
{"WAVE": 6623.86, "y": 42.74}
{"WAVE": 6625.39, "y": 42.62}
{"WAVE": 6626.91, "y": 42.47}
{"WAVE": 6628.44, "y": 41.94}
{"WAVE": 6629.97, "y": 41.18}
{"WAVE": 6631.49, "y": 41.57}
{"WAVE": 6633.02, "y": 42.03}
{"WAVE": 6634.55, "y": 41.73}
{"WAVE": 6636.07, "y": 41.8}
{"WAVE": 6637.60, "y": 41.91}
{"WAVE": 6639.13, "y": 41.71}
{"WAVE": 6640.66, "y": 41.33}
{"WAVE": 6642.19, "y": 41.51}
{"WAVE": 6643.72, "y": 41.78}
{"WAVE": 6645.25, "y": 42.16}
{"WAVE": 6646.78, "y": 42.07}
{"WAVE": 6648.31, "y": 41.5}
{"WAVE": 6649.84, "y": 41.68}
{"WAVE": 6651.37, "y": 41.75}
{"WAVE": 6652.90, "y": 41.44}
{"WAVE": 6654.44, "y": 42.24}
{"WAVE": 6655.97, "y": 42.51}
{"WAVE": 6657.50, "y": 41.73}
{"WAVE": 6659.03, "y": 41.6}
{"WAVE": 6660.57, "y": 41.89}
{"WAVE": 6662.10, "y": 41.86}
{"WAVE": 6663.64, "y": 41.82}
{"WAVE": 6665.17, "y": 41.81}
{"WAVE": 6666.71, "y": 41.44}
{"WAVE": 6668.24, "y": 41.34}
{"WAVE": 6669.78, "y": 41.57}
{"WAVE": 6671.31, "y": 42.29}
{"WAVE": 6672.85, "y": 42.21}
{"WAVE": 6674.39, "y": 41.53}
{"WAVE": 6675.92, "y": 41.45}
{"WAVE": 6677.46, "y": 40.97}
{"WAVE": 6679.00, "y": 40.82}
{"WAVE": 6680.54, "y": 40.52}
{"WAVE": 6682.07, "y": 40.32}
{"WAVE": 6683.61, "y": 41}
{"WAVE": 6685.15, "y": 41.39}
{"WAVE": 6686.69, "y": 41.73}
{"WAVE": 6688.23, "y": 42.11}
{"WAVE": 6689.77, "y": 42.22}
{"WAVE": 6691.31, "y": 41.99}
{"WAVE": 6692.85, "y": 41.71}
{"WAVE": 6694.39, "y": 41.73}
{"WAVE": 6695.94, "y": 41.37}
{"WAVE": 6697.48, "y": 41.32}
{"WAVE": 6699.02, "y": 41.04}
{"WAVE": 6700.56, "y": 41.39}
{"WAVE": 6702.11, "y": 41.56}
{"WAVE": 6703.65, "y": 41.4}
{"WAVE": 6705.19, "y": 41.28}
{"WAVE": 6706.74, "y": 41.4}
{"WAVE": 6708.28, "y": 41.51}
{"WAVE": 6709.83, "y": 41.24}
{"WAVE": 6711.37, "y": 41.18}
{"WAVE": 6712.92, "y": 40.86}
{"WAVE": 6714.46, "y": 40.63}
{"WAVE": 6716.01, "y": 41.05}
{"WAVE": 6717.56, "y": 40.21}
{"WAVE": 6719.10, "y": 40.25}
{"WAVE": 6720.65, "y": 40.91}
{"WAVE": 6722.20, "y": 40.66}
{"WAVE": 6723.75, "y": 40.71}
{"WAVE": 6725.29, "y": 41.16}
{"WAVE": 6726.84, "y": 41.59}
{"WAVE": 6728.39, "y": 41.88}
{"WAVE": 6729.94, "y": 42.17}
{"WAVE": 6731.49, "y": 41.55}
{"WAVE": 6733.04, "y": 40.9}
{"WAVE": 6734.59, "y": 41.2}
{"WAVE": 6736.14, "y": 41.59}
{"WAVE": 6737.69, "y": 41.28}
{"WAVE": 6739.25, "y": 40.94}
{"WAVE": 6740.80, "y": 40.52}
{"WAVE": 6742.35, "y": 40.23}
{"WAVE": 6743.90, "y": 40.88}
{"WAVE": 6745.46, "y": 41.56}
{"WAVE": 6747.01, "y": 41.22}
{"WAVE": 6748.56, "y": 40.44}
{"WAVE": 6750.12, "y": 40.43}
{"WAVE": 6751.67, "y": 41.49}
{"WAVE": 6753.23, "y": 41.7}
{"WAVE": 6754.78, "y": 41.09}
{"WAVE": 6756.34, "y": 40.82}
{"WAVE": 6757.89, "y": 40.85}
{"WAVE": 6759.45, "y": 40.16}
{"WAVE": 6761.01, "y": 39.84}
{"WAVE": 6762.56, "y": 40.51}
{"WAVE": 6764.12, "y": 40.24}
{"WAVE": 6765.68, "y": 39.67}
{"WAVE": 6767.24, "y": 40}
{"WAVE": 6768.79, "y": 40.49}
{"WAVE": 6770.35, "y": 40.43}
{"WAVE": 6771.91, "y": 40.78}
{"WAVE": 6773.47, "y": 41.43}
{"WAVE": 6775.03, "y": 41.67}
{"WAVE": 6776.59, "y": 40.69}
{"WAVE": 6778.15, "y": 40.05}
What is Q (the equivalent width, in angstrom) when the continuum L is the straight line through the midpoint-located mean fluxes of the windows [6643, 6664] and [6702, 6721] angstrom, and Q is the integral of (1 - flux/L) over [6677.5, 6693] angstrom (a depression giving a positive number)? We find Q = 0.0 angstrom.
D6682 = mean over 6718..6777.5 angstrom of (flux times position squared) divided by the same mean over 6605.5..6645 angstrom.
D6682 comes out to 1.0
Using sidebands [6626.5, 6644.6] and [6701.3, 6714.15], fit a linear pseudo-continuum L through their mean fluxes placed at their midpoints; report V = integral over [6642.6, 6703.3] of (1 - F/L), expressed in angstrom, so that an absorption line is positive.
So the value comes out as -0.2 angstrom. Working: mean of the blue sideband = 41.7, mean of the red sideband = 41.3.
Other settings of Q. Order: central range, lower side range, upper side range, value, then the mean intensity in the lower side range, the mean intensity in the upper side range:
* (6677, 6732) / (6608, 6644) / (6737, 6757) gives 0.2 angstrom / 42.1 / 41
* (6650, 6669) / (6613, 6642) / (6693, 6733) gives 0.0 angstrom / 42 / 41.2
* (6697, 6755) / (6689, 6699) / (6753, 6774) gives 0.0 angstrom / 41.7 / 40.5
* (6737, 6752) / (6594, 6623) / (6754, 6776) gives 0.0 angstrom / 42.3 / 40.6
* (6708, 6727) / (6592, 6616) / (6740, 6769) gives 0.1 angstrom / 42.2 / 40.7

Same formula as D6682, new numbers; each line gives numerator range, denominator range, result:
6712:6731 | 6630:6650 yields 1.01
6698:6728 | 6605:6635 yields 1.00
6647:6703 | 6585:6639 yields 1.01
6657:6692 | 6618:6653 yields 1.00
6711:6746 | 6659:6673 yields 1.00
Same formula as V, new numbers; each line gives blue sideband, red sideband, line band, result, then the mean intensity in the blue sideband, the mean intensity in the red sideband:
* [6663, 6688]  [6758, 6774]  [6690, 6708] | -0.2 angstrom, 41.4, 40.4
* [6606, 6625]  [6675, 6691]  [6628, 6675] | 0.0 angstrom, 42.4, 41.3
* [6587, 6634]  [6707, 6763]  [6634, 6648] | 0.0 angstrom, 42.1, 41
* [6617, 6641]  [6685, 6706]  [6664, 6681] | 0.1 angstrom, 42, 41.6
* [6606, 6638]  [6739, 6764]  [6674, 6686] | 0.2 angstrom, 42.2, 40.8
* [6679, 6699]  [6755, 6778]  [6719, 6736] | -0.1 angstrom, 41.4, 40.5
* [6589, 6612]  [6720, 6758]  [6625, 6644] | 0.0 angstrom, 42.1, 41.1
